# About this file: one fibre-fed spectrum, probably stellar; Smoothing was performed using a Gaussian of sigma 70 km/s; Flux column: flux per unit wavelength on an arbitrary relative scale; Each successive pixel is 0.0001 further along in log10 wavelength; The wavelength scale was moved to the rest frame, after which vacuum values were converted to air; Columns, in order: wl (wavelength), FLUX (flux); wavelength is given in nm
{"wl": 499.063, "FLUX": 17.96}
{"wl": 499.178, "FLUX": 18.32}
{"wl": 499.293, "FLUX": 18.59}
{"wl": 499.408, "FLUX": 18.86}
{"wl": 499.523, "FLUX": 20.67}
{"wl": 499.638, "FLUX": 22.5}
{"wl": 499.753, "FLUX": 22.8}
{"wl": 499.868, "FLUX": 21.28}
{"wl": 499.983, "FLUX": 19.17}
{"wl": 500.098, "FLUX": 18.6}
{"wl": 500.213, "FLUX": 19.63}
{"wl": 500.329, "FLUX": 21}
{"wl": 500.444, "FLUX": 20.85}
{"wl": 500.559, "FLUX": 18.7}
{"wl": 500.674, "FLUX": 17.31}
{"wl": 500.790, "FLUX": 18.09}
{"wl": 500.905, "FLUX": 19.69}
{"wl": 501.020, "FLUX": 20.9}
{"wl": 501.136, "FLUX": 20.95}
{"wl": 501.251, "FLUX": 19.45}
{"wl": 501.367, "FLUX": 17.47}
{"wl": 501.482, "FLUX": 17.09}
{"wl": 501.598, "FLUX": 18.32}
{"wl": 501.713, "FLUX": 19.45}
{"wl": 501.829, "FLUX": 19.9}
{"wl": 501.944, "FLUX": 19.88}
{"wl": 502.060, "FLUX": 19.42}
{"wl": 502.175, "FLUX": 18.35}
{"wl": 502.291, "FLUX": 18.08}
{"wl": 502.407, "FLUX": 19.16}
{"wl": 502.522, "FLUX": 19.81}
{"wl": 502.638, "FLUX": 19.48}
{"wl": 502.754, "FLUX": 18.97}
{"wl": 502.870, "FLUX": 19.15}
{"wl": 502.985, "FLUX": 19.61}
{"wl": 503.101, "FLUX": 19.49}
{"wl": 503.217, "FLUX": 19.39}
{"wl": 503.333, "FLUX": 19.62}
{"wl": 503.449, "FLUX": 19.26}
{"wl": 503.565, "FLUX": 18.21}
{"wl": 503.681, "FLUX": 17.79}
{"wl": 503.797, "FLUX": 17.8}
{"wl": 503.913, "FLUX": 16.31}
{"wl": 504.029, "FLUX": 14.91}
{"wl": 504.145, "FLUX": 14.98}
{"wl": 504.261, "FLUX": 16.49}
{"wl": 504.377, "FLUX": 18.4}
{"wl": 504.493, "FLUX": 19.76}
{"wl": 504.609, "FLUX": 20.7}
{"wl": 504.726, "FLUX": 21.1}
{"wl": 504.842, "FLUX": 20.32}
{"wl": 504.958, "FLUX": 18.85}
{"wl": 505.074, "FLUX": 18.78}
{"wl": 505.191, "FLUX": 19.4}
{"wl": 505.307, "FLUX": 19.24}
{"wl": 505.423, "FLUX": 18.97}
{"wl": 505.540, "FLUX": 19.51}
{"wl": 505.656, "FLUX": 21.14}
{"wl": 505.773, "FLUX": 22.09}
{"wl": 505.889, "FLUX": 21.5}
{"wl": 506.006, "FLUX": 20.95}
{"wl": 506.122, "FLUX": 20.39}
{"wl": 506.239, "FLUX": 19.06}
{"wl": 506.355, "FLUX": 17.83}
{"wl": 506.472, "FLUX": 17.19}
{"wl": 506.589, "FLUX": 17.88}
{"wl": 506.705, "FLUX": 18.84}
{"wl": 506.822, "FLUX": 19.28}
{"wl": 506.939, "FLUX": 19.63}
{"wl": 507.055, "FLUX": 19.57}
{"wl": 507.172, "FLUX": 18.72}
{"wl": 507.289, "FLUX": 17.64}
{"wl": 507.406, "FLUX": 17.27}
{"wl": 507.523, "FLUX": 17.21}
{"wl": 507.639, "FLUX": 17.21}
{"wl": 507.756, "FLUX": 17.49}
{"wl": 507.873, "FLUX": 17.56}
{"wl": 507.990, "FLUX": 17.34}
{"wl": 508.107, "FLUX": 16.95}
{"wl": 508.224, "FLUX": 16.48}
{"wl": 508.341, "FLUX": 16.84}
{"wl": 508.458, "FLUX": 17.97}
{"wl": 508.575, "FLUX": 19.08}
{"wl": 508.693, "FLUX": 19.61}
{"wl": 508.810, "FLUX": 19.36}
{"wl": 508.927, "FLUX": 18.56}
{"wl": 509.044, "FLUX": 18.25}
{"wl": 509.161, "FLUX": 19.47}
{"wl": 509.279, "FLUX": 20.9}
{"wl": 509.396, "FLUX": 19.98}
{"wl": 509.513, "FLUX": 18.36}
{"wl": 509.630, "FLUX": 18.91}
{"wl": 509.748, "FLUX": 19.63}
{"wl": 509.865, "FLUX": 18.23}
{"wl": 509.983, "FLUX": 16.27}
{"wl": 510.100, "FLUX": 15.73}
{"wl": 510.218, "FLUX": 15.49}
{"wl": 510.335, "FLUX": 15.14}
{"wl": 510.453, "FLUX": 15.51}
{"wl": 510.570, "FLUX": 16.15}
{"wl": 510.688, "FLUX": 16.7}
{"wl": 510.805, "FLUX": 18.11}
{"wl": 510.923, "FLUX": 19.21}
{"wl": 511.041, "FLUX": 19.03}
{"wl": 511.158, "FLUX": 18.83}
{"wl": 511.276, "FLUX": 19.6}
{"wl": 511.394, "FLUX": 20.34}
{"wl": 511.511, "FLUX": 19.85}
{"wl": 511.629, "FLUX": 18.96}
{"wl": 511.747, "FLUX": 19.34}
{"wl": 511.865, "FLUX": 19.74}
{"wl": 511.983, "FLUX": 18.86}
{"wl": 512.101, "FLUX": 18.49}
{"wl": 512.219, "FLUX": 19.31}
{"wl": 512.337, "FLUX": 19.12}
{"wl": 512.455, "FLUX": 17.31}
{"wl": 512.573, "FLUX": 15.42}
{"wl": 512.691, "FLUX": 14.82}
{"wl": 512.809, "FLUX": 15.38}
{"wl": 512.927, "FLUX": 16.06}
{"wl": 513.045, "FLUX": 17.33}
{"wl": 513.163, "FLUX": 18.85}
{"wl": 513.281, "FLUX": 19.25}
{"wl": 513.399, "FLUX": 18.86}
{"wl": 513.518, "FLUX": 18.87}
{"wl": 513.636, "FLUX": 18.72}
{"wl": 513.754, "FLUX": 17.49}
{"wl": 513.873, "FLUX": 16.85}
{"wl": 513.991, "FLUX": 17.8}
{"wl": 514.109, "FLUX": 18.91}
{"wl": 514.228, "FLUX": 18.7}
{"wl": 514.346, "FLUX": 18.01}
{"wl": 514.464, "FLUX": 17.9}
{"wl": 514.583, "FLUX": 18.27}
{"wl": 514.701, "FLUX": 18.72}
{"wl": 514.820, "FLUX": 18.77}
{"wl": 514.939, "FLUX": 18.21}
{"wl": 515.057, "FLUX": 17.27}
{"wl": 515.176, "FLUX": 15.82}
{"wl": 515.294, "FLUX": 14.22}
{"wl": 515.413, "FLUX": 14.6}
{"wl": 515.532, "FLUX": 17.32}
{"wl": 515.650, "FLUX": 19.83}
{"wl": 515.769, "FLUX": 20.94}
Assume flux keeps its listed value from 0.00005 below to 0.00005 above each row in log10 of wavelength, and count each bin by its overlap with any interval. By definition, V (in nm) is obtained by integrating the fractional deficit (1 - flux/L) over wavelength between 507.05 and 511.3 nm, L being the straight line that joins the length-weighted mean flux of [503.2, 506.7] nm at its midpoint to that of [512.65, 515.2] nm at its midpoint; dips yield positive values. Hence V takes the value 0.11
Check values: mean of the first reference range 18.9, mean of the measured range 17.9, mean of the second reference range 17.8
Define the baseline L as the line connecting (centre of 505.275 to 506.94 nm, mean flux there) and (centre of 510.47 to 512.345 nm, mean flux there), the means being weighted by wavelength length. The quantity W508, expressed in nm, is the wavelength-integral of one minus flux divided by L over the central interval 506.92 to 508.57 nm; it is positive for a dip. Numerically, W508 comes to 0.14 nm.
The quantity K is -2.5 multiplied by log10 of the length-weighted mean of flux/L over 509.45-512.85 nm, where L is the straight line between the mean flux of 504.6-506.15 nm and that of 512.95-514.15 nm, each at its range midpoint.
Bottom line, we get 0.05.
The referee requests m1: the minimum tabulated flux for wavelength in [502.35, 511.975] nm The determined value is 14.91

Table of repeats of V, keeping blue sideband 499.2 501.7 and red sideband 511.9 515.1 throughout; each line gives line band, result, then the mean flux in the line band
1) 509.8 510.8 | 0.11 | 16.3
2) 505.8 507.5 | -0.02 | 19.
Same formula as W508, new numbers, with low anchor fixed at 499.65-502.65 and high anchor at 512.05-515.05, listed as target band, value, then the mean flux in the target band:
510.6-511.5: -0.03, 18.8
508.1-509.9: -0.02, 18.7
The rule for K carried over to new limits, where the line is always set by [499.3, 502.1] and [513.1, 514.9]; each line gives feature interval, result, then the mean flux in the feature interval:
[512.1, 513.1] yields 0.10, 16.9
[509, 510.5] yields 0.06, 17.8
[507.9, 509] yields 0.05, 18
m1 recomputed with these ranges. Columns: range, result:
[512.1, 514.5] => 14.82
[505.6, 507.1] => 17.19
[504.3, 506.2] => 18.4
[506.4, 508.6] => 16.48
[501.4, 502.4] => 17.09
